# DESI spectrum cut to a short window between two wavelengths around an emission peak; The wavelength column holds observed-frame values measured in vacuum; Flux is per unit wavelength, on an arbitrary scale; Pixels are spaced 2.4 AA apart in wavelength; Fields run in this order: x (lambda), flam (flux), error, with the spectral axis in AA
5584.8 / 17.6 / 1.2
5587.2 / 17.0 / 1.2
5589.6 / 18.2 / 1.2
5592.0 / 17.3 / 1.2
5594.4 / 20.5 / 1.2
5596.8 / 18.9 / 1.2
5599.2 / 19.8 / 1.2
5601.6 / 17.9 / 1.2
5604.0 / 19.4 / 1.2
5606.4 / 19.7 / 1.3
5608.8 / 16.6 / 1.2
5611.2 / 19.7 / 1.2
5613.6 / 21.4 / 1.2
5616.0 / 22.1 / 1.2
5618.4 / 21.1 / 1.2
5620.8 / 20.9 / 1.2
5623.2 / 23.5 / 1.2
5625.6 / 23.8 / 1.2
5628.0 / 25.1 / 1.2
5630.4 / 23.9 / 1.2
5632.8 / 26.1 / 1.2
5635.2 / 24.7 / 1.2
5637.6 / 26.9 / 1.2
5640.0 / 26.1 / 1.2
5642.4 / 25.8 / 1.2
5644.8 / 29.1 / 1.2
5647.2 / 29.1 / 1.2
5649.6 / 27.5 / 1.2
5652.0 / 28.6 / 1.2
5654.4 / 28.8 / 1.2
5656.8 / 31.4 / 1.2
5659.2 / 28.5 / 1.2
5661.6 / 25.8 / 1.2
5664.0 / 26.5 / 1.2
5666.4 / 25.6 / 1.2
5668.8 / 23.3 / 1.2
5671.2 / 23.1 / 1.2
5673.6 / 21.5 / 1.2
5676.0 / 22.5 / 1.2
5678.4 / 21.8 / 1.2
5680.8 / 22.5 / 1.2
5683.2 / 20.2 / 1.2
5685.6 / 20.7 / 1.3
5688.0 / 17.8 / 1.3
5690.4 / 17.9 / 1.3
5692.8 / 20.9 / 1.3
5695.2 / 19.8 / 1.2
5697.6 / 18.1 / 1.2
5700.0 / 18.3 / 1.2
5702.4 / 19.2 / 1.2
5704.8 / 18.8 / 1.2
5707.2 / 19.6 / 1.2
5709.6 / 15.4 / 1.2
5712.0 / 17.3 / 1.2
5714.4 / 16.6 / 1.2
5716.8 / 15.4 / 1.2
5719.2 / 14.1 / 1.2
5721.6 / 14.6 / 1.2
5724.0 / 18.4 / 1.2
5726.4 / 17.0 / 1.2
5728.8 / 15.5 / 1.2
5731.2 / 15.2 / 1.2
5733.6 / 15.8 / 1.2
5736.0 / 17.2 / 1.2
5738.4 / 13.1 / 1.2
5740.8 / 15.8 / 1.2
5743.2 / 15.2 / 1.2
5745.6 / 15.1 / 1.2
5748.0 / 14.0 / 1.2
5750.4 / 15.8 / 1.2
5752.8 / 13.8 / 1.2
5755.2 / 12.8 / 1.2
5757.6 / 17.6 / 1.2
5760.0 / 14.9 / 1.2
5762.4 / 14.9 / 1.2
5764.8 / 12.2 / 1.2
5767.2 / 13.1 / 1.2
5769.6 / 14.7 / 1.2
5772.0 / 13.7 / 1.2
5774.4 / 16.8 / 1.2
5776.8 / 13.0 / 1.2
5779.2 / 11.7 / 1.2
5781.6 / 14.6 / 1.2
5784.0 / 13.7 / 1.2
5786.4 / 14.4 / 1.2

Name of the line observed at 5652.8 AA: C IV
